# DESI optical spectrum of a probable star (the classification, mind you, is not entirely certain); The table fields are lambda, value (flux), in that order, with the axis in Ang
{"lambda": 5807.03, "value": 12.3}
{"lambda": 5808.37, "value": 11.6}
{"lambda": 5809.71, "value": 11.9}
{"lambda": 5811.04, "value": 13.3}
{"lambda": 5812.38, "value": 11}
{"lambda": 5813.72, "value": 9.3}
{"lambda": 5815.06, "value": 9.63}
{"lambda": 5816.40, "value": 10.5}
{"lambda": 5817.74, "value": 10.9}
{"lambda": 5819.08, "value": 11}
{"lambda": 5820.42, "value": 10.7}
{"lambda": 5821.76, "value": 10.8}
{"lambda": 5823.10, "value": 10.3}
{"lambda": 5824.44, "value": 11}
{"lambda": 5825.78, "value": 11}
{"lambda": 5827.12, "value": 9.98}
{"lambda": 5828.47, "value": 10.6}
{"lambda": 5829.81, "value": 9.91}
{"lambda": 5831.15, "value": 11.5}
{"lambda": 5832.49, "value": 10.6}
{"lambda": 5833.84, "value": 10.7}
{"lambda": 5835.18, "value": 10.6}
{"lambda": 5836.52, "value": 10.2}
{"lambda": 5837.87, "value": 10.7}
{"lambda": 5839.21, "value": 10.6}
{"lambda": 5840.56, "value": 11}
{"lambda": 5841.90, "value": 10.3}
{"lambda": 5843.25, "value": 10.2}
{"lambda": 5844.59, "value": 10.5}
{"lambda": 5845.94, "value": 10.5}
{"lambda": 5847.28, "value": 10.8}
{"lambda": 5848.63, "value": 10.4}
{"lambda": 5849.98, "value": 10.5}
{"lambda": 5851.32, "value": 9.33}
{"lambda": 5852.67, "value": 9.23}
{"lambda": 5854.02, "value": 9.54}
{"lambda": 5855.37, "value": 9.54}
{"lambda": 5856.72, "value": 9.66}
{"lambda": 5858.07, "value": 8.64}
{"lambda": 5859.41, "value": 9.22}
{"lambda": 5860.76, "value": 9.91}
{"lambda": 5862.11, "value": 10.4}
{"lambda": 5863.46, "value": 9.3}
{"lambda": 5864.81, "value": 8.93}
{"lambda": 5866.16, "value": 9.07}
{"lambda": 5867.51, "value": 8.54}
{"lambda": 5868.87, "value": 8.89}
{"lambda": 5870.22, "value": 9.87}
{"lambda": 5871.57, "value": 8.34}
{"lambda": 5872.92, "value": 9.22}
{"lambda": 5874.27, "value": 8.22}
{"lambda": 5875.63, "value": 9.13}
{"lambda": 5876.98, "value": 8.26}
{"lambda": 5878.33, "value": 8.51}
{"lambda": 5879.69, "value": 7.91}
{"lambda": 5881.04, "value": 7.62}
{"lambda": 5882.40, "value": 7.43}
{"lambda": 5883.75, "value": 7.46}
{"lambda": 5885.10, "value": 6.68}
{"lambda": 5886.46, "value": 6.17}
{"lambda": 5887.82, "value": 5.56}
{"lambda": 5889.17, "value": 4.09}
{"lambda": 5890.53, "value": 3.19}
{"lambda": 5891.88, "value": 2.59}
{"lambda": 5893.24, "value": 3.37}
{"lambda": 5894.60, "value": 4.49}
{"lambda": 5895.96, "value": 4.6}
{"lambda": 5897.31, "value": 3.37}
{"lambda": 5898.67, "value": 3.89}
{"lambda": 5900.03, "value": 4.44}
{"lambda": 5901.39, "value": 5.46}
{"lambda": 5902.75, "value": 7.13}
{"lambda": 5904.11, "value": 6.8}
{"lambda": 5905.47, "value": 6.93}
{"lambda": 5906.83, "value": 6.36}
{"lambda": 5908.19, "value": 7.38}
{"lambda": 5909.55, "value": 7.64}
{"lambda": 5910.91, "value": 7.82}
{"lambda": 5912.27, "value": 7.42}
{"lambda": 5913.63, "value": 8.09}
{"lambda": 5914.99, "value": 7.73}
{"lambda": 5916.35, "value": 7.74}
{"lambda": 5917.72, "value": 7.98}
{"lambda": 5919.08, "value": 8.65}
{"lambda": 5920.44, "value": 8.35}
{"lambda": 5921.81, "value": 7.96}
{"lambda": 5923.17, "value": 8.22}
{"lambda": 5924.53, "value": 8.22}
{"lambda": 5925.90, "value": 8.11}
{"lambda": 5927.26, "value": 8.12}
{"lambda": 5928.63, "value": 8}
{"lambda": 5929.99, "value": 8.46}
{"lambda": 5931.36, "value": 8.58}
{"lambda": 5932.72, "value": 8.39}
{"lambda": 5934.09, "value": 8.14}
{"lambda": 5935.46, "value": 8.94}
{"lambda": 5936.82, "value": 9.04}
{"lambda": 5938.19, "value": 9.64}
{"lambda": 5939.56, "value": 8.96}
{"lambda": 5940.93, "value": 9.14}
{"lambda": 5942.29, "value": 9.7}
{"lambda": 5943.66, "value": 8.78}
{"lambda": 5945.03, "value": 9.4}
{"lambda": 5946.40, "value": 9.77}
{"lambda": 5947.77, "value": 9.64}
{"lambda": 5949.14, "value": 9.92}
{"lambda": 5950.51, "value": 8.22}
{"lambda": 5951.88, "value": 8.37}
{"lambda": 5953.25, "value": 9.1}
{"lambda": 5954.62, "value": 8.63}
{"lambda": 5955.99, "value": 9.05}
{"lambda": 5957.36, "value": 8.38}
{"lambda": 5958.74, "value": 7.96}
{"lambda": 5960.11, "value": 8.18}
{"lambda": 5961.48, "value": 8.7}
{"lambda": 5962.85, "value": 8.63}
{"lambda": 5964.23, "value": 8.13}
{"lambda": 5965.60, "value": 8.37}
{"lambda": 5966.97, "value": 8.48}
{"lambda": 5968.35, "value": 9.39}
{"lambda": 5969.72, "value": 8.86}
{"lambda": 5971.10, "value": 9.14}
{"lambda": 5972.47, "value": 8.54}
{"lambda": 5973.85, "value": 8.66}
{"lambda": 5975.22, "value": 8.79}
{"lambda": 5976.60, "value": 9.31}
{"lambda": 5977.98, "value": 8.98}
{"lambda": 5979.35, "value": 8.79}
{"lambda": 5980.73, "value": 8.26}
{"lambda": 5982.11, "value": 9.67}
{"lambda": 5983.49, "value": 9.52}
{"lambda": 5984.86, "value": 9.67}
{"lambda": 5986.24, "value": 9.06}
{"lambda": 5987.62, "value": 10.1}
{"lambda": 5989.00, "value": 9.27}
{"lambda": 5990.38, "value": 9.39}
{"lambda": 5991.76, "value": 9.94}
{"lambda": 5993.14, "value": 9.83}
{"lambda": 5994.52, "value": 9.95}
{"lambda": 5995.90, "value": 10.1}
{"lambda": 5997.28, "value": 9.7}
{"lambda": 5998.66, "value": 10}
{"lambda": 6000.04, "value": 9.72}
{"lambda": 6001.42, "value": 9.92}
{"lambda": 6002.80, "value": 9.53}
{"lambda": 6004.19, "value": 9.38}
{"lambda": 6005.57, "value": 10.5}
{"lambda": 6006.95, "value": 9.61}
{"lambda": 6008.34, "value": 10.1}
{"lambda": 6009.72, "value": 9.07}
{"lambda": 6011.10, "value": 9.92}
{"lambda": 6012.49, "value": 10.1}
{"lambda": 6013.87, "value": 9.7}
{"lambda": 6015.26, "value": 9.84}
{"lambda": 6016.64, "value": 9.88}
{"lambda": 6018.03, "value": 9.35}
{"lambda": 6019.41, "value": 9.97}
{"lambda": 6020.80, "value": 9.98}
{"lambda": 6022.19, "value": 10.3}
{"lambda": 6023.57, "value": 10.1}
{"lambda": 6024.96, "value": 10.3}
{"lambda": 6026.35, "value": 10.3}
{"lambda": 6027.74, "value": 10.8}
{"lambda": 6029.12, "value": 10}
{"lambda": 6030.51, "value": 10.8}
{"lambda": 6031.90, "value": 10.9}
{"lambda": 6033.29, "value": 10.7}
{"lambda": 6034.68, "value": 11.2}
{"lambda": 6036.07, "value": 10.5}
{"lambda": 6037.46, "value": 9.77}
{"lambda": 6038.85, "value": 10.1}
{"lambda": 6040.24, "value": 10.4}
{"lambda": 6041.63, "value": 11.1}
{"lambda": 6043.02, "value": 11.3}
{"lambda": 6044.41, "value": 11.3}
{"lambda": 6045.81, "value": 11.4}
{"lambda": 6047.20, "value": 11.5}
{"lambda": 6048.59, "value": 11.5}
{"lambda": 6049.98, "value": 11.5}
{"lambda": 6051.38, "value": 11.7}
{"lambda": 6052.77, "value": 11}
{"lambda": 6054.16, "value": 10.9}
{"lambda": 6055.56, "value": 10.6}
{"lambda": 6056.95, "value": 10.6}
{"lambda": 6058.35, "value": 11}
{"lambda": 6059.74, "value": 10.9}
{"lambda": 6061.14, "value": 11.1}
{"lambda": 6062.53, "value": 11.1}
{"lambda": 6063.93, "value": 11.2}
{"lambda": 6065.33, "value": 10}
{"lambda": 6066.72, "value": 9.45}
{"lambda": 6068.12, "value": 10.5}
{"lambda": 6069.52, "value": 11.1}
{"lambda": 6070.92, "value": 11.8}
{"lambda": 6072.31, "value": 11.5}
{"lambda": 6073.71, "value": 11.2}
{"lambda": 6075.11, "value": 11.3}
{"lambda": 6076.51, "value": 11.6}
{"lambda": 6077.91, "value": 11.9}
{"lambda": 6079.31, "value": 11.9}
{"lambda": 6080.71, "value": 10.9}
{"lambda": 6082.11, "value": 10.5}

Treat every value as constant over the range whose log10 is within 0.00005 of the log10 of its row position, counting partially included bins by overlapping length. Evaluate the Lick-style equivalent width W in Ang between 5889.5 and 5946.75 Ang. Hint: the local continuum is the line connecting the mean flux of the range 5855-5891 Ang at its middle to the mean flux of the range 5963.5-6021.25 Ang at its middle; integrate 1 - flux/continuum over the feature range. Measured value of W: 9.2 Ang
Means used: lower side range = 8.15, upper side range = 9.44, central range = 7.28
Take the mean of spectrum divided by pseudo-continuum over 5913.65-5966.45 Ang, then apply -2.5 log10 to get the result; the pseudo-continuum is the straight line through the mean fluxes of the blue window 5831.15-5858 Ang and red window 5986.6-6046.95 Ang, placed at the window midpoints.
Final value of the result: 0.18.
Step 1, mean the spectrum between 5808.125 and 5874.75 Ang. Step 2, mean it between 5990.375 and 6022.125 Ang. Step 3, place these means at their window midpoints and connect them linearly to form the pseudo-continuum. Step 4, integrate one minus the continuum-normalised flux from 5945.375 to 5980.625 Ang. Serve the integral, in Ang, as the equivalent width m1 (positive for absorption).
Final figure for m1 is 4.0 Ang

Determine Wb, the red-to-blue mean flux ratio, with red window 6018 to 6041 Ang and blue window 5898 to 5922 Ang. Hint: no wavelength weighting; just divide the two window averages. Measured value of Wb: 1.46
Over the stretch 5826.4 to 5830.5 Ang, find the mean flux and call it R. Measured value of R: 10.2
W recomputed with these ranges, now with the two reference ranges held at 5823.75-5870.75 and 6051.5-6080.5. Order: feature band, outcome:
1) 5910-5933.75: 5.2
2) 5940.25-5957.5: 2.3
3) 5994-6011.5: 1.5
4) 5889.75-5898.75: 5.8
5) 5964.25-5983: 3.1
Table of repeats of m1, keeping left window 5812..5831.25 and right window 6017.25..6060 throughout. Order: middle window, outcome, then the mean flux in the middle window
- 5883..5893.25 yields 5.4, 5.01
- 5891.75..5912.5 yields 9.7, 5.65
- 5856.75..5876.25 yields 2.6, 9.14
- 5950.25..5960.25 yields 2.0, 8.51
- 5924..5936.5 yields 2.7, 8.35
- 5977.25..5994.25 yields 2.0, 9.39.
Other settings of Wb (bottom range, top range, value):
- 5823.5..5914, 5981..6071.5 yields 1.24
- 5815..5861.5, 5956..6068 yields 0.96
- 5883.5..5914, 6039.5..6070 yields 1.94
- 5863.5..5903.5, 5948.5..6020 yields 1.39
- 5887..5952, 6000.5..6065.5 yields 1.43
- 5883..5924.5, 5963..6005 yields 1.48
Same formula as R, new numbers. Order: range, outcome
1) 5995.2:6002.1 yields 9.9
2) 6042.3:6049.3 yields 11.4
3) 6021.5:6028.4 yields 10.4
